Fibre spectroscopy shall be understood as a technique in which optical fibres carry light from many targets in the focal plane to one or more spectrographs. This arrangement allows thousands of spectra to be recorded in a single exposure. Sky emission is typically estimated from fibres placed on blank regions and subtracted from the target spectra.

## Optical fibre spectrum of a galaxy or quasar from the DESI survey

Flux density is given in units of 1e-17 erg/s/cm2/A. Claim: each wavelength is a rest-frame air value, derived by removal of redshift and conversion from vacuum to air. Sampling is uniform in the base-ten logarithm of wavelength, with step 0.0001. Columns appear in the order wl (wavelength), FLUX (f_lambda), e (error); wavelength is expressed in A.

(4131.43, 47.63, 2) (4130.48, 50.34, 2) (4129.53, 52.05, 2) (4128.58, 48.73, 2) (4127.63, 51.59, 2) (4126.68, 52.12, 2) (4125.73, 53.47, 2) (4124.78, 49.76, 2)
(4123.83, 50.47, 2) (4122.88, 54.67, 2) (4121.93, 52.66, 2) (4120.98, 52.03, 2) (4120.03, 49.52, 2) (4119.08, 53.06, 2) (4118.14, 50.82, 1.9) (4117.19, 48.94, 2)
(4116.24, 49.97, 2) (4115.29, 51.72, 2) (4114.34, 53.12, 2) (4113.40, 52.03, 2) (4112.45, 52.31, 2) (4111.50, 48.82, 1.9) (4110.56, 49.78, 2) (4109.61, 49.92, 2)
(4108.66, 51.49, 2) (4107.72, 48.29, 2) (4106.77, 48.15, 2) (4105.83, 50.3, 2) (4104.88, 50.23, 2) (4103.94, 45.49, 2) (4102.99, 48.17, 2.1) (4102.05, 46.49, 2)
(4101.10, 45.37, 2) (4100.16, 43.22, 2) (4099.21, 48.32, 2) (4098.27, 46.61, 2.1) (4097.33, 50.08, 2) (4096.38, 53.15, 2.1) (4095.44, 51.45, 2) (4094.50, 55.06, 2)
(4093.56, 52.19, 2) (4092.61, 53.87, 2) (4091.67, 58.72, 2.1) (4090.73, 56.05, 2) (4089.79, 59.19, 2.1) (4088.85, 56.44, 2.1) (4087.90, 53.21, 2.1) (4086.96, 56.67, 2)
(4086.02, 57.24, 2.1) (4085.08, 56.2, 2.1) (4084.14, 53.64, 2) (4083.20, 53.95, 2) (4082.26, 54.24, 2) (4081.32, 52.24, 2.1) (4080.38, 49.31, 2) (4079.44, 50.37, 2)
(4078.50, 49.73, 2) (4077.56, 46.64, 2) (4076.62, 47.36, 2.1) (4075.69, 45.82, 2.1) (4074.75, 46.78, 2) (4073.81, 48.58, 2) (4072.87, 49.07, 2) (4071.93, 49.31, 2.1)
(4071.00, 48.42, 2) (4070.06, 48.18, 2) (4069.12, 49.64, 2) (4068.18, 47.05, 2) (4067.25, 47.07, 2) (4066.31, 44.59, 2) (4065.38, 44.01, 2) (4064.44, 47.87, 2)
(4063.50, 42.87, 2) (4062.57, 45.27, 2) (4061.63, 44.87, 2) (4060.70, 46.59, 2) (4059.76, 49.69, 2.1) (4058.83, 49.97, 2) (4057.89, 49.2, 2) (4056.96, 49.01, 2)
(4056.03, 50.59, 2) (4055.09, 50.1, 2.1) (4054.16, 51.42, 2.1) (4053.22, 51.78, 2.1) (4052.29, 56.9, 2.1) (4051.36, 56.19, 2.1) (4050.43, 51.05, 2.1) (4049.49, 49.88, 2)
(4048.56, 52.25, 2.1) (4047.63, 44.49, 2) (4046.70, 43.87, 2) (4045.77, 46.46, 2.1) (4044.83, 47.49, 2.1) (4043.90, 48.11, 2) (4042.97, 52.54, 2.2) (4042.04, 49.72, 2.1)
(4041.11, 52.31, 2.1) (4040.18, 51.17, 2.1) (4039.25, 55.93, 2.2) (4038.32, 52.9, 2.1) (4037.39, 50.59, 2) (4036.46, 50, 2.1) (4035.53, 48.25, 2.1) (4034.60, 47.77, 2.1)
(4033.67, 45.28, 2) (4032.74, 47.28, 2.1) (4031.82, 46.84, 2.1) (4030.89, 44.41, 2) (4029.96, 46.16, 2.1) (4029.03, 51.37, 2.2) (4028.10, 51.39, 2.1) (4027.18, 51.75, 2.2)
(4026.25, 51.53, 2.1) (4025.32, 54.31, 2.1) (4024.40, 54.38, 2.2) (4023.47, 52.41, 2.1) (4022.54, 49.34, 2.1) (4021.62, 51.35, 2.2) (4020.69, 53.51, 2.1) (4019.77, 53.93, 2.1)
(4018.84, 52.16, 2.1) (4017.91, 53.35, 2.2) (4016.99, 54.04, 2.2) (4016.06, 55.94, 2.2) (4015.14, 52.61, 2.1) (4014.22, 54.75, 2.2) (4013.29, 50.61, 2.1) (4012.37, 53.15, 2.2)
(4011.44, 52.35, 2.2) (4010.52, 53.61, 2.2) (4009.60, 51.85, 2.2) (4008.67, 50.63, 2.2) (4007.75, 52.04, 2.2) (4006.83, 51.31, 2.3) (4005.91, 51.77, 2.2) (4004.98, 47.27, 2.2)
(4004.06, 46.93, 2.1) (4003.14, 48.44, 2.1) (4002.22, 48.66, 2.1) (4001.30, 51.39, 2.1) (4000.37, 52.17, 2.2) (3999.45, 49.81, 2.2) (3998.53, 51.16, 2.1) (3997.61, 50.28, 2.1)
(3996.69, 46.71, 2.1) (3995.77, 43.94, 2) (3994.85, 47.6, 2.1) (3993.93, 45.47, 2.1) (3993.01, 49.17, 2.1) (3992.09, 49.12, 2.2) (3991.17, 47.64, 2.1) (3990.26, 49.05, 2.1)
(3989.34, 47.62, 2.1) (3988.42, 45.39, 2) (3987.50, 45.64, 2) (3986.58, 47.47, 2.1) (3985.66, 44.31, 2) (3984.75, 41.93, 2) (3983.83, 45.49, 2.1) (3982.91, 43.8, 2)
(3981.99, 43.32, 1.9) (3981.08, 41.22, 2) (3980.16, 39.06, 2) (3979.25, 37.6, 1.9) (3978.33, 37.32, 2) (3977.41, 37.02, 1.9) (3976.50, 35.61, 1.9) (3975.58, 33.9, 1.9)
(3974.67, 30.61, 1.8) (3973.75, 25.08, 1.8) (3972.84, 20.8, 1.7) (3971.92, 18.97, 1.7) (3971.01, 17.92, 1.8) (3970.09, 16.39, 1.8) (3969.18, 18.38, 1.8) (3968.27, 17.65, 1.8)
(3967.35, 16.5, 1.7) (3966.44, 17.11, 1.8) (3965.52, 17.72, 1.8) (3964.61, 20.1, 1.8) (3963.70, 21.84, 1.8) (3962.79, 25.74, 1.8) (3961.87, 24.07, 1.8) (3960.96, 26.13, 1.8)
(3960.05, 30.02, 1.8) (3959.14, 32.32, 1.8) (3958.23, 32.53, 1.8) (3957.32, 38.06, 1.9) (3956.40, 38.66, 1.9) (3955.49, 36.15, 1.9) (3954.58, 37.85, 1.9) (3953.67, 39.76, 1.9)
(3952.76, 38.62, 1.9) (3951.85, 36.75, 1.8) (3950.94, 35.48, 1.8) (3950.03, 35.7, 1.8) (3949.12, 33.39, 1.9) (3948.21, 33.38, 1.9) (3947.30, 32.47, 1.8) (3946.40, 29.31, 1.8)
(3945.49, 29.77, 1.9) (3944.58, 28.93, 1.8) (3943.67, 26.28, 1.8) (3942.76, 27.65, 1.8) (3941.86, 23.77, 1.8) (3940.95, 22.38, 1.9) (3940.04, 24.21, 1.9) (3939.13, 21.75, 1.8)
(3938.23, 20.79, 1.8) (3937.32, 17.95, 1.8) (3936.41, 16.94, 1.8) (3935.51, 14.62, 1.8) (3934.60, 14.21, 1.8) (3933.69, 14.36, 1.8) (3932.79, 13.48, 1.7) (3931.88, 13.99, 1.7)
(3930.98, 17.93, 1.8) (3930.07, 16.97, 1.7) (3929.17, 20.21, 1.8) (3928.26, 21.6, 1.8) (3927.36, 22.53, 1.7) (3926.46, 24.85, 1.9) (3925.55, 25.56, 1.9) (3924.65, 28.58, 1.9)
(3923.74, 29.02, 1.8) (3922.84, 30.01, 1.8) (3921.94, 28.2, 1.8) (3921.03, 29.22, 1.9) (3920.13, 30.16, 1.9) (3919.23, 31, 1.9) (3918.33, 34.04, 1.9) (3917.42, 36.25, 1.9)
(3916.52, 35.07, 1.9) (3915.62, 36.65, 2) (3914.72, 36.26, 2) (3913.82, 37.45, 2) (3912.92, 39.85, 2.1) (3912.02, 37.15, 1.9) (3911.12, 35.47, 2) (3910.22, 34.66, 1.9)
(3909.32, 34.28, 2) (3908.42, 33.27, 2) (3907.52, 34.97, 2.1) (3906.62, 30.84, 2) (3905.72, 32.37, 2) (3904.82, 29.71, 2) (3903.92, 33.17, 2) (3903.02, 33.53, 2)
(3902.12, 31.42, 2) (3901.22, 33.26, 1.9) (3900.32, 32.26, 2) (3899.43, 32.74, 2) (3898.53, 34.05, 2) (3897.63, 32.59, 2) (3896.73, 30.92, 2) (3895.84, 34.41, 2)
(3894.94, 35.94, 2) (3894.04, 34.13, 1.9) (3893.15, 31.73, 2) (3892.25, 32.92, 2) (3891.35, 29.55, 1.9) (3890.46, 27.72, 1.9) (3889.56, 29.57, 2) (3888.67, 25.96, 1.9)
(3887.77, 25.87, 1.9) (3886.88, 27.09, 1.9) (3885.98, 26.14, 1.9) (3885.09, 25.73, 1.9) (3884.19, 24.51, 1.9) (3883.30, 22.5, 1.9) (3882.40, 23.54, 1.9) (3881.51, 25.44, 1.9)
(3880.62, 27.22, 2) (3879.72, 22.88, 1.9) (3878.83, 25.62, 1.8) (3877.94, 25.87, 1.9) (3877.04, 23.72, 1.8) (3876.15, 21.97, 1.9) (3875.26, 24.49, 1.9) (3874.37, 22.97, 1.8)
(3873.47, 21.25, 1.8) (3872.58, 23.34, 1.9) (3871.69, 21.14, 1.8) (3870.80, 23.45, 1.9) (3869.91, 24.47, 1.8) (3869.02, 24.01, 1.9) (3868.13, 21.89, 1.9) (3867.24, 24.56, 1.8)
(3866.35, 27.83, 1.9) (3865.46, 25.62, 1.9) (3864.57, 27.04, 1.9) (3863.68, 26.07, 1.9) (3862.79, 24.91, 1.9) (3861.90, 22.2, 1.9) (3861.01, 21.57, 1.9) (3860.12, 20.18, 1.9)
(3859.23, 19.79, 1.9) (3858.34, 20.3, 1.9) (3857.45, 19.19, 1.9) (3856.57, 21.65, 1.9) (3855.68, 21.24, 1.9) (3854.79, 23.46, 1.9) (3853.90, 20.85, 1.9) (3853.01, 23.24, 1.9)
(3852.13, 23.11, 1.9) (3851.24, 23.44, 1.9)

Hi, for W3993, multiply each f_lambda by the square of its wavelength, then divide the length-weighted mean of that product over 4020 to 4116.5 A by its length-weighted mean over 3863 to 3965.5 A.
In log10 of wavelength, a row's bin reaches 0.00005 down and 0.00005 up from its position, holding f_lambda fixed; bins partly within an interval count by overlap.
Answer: 1.92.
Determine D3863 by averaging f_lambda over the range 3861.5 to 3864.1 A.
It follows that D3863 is 24.4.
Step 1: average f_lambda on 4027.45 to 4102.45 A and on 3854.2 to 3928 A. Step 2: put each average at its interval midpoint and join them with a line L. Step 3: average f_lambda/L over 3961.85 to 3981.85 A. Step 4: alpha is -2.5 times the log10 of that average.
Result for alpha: 0.415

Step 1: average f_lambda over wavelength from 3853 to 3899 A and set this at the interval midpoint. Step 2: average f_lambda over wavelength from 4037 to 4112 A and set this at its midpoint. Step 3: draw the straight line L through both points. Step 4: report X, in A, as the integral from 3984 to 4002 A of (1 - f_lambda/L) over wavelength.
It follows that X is -3.4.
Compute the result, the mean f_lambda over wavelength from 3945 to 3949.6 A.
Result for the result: 31.7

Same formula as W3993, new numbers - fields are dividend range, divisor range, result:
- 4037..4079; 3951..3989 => 1.59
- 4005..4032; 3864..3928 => 1.89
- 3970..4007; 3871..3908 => 1.57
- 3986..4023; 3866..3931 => 1.84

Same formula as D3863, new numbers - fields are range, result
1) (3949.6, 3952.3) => 36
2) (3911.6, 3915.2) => 37.7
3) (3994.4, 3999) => 48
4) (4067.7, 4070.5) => 48.3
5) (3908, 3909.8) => 33.8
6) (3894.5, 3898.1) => 33.5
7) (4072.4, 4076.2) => 47.6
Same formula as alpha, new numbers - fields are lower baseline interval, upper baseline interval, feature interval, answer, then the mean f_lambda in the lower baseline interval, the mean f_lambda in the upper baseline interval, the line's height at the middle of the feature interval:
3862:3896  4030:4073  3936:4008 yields 0.10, 26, 48.8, 38.3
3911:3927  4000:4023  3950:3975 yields 0.45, 32.4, 51.7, 41.5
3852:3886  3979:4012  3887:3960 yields 0.12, 23.4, 47.6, 33.9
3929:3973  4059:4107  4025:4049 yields -0.20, 25.1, 49.9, 41.3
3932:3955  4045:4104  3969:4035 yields -0.22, 26.6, 50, 37.1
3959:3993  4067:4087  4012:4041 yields -0.23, 32.9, 50.3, 41.6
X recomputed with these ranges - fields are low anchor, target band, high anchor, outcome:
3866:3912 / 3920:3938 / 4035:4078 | 6.43 A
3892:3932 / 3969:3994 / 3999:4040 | 3.66 A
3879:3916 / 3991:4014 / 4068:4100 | -3.85 A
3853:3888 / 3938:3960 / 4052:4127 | 1.13 A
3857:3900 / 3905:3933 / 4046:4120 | 0.94 A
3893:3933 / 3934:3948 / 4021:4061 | 4.60 A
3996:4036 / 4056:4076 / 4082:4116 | 1.51 A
